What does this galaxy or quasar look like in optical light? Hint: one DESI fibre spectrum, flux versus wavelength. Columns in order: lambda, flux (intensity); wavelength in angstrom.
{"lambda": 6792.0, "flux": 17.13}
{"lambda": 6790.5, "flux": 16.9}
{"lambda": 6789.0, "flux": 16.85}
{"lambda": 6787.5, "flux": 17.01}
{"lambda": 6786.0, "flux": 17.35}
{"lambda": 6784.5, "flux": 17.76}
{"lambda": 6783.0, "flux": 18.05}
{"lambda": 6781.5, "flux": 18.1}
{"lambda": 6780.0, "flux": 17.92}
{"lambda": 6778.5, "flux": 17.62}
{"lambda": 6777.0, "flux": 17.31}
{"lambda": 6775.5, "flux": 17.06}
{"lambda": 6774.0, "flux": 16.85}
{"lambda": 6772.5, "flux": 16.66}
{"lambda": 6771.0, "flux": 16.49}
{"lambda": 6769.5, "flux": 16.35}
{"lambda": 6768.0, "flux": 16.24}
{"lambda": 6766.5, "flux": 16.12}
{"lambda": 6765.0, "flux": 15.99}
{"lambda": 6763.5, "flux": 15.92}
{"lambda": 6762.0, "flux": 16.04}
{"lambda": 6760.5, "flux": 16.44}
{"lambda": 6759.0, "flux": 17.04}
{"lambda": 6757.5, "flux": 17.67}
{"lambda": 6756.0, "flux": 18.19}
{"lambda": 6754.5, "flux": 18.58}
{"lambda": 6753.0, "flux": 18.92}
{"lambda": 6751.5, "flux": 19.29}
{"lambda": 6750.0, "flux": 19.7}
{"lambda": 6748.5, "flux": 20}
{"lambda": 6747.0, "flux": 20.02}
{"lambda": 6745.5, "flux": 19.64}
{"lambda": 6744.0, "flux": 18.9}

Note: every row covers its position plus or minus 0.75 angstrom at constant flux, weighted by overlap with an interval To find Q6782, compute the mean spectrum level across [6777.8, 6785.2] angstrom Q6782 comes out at 17.9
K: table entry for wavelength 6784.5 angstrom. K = 17.76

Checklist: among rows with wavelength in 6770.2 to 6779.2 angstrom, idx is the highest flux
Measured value 17.62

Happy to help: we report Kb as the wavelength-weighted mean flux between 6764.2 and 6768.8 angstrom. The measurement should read 16.1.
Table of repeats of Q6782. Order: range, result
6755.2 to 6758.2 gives 17.9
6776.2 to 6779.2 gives 17.5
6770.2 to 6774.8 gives 16.7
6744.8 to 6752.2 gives 19.7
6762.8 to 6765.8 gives 16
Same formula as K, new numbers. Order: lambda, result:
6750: 19.7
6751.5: 19.29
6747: 20.02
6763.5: 15.92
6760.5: 16.44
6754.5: 18.58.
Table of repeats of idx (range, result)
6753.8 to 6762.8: 18.58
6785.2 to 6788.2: 17.35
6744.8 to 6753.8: 20.02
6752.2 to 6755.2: 18.92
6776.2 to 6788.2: 18.1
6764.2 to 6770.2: 16.35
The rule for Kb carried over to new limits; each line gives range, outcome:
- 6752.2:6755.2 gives 18.8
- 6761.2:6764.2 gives 16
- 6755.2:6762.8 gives 17.1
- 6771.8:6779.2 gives 17.1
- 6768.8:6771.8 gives 16.4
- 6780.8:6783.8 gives 18.1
